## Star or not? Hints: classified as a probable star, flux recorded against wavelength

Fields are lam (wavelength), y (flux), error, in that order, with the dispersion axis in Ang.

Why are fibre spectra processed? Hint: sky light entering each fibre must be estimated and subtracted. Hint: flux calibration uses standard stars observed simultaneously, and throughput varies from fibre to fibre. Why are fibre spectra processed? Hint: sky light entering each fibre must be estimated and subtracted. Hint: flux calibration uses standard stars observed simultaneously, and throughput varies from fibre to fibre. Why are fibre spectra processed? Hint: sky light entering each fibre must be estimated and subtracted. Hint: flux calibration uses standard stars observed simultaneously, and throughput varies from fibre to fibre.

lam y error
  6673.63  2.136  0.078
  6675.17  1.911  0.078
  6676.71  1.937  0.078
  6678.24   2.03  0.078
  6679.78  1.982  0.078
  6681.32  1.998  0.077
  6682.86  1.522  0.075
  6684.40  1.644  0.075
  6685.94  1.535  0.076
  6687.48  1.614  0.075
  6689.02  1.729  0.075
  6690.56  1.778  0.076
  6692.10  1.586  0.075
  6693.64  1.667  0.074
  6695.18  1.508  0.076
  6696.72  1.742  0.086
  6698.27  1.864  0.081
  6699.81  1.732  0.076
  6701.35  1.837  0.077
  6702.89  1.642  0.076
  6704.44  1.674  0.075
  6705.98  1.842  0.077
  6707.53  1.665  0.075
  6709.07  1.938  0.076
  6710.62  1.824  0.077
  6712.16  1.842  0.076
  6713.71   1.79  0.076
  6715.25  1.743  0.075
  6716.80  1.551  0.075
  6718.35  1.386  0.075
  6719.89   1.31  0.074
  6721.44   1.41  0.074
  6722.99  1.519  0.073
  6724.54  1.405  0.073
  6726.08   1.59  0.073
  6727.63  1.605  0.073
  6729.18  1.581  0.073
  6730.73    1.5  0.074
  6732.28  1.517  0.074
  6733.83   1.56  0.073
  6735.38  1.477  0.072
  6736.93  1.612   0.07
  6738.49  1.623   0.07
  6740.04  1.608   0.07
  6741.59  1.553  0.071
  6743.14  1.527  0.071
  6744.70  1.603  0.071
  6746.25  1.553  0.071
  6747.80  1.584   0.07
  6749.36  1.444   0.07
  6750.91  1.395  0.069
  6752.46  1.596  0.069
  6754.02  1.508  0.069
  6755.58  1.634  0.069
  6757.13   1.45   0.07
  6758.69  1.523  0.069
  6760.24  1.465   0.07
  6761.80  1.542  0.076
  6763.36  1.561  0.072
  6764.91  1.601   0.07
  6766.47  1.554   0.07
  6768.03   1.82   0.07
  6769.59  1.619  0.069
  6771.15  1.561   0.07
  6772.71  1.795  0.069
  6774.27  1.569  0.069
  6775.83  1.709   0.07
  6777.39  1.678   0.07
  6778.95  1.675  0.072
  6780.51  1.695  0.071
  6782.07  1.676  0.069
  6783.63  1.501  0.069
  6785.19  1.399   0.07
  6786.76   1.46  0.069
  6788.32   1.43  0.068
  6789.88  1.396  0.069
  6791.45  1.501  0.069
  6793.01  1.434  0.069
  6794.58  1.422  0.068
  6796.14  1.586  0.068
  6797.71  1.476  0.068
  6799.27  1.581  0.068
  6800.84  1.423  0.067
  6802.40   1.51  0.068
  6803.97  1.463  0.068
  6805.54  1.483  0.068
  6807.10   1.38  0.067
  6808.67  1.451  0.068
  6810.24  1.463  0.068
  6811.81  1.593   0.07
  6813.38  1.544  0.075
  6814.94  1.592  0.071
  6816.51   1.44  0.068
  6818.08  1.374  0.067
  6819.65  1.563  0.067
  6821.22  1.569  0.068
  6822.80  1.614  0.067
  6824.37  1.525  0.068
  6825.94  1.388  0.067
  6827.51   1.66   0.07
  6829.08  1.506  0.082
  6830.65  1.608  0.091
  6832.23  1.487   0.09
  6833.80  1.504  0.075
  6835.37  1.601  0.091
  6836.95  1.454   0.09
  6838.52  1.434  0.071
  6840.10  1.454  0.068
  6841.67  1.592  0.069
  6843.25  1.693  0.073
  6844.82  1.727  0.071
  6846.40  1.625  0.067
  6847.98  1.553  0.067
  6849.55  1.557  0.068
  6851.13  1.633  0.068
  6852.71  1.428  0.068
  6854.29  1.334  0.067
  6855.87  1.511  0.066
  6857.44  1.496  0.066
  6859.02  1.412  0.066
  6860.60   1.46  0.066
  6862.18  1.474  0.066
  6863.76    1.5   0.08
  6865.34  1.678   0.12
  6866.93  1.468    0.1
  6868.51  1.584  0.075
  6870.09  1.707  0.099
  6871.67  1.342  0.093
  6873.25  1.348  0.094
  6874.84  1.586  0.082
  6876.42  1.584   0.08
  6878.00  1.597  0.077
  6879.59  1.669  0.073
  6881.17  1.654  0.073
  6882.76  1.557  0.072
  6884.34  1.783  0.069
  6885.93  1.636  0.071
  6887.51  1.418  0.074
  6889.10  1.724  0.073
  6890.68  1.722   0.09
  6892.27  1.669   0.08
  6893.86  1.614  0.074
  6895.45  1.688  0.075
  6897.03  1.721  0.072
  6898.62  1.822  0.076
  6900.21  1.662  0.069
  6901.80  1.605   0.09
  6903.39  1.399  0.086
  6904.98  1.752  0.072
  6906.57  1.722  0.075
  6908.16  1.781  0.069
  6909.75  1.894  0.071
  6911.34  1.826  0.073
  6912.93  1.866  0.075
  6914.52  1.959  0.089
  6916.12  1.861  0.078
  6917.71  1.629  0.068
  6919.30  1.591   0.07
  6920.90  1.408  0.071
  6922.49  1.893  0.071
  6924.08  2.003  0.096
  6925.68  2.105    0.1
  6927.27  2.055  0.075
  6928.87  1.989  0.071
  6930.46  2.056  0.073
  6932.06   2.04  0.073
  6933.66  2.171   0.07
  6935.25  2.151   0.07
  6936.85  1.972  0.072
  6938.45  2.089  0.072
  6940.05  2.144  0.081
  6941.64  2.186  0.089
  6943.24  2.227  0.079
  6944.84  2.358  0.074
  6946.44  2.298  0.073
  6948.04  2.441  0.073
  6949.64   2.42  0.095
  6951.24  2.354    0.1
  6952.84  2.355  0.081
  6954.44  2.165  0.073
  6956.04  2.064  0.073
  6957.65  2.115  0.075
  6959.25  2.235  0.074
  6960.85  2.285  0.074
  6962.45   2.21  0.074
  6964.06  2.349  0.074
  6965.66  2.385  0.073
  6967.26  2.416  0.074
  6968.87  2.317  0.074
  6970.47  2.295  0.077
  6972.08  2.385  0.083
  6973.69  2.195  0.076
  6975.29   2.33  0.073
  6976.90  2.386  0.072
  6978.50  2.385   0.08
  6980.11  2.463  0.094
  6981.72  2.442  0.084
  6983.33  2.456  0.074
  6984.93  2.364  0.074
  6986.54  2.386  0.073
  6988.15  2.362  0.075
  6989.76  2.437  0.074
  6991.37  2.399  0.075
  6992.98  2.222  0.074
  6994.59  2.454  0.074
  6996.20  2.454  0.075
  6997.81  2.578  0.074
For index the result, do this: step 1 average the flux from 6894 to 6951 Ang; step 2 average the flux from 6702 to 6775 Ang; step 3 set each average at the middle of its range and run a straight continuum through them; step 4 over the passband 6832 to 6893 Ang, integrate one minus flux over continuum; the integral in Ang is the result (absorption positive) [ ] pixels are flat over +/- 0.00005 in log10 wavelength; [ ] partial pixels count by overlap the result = 8.97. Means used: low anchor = 1.59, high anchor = 1.94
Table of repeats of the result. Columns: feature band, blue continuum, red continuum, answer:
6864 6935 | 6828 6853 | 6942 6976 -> 7.4 Ang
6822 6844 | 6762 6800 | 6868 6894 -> 0.7 Ang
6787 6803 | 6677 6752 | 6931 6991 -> 3.3 Ang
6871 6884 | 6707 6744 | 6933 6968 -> 3.1 Ang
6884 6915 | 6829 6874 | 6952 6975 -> 2.3 Ang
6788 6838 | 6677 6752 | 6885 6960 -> 7.8 Ang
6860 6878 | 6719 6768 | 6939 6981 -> 4.1 Ang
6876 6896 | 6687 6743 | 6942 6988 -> 4.4 Ang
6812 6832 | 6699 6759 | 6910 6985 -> 3.3 Ang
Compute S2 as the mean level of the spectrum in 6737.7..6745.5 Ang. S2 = 1.58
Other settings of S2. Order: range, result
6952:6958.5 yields 2.18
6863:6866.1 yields 1.59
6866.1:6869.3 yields 1.52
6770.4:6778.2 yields 1.66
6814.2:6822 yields 1.51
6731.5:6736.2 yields 1.52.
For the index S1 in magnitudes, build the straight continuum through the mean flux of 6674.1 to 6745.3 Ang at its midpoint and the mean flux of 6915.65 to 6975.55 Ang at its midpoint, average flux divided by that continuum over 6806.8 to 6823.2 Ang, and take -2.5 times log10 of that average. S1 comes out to 0.239 mag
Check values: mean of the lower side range 1.66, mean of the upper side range 2.15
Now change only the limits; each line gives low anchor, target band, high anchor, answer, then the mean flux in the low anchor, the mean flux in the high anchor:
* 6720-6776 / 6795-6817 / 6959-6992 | 0.17 mag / 1.56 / 2.36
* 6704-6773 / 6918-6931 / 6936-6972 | 0.16 mag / 1.59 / 2.26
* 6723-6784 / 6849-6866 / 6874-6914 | 0.11 mag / 1.58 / 1.68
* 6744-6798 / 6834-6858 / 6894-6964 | 0.15 mag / 1.56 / 1.99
